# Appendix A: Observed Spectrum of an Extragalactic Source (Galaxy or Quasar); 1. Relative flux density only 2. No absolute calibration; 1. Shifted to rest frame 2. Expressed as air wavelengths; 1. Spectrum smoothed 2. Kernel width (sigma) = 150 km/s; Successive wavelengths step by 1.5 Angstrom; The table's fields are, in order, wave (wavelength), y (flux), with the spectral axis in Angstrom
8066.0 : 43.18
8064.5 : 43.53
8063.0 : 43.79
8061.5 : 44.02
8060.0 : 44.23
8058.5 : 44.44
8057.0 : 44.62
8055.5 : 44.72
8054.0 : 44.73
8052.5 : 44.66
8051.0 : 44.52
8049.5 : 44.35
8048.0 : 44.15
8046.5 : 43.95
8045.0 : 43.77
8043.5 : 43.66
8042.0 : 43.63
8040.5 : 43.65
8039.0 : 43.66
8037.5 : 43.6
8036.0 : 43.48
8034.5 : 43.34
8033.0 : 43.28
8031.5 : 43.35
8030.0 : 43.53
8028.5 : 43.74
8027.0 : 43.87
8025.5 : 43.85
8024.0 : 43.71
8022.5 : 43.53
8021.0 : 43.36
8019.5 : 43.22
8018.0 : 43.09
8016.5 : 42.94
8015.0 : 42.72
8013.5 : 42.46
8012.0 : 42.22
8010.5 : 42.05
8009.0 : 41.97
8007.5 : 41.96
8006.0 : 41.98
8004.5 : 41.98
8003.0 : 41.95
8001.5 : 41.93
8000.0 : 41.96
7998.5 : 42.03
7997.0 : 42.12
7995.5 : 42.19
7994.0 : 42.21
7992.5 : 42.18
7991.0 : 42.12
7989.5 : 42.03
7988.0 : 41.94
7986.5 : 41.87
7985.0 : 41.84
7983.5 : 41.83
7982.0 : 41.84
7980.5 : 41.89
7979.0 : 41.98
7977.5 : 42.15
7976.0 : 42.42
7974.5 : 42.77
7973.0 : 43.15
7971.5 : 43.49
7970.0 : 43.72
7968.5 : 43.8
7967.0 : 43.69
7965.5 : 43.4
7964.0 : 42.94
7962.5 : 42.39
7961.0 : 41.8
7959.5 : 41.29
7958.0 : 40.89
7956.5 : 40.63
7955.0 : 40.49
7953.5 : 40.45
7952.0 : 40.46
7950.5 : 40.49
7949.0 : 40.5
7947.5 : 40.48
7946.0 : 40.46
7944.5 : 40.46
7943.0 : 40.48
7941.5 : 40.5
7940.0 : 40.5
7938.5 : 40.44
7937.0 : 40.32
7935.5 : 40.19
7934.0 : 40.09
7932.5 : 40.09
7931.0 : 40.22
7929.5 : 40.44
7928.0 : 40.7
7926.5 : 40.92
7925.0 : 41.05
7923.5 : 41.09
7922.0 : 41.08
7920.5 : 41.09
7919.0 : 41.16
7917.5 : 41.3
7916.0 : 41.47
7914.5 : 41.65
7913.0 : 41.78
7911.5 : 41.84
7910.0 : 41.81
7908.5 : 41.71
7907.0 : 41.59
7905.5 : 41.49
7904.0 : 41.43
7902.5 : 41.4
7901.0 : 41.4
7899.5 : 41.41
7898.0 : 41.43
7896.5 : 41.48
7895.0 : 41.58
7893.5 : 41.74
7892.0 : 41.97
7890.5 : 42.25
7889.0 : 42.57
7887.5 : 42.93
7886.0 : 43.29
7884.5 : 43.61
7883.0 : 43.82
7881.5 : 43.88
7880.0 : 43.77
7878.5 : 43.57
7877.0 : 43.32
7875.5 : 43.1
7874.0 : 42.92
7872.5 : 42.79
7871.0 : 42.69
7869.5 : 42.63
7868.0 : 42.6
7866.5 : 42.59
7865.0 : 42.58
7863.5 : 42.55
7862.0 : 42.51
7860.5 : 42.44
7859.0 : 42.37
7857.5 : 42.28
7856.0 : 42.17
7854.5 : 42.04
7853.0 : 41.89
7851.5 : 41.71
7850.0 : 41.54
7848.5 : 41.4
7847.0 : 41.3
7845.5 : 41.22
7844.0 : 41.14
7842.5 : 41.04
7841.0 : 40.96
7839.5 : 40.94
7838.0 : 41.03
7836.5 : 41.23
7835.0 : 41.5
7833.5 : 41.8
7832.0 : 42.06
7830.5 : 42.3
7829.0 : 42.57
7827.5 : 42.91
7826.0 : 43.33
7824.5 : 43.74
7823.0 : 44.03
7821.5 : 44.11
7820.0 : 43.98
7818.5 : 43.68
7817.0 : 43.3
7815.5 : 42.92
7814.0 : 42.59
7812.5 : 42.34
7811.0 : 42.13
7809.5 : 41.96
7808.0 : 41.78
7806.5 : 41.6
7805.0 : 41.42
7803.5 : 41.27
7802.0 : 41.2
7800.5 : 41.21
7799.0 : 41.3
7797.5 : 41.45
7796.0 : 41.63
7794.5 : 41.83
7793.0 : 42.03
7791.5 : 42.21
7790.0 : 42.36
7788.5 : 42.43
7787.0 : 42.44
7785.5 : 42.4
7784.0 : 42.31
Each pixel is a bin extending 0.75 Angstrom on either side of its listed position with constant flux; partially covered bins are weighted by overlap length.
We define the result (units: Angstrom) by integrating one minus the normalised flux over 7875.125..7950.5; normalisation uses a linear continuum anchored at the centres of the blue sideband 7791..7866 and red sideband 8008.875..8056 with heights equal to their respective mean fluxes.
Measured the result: 2.1 Angstrom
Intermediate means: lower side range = 42.1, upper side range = 43.5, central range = 41.5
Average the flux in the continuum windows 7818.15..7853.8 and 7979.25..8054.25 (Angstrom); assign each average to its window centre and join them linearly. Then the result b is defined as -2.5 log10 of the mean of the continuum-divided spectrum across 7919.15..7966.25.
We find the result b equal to 0.045 mag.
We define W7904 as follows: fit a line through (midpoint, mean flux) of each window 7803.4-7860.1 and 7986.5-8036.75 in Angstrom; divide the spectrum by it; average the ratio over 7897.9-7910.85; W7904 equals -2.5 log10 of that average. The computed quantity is 0.02 mag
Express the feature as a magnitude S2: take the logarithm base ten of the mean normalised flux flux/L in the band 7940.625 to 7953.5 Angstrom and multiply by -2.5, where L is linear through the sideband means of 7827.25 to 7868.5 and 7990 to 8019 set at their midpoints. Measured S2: 0.04 mag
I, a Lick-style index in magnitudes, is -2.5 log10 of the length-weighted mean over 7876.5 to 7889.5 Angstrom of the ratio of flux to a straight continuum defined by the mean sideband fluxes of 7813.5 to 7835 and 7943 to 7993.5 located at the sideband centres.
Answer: -0.022 mag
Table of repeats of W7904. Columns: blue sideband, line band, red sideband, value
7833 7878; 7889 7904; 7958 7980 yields 0.016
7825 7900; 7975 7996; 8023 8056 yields 0.034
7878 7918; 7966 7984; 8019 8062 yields 0.009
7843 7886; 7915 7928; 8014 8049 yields 0.045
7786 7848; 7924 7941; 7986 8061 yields 0.058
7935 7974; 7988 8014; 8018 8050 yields 0.017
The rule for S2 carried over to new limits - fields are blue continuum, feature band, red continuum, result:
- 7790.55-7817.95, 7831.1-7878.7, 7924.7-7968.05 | -0.012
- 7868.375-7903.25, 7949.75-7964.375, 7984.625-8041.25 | 0.039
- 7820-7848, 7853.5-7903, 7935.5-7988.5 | -0.015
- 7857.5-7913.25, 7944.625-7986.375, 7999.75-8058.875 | 0.027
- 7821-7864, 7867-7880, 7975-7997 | -0.024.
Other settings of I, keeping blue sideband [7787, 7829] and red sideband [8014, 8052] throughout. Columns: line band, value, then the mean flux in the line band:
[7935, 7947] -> 0.070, 40.4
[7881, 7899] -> 0.008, 42.5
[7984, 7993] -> 0.035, 42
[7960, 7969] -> 0.008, 42.9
